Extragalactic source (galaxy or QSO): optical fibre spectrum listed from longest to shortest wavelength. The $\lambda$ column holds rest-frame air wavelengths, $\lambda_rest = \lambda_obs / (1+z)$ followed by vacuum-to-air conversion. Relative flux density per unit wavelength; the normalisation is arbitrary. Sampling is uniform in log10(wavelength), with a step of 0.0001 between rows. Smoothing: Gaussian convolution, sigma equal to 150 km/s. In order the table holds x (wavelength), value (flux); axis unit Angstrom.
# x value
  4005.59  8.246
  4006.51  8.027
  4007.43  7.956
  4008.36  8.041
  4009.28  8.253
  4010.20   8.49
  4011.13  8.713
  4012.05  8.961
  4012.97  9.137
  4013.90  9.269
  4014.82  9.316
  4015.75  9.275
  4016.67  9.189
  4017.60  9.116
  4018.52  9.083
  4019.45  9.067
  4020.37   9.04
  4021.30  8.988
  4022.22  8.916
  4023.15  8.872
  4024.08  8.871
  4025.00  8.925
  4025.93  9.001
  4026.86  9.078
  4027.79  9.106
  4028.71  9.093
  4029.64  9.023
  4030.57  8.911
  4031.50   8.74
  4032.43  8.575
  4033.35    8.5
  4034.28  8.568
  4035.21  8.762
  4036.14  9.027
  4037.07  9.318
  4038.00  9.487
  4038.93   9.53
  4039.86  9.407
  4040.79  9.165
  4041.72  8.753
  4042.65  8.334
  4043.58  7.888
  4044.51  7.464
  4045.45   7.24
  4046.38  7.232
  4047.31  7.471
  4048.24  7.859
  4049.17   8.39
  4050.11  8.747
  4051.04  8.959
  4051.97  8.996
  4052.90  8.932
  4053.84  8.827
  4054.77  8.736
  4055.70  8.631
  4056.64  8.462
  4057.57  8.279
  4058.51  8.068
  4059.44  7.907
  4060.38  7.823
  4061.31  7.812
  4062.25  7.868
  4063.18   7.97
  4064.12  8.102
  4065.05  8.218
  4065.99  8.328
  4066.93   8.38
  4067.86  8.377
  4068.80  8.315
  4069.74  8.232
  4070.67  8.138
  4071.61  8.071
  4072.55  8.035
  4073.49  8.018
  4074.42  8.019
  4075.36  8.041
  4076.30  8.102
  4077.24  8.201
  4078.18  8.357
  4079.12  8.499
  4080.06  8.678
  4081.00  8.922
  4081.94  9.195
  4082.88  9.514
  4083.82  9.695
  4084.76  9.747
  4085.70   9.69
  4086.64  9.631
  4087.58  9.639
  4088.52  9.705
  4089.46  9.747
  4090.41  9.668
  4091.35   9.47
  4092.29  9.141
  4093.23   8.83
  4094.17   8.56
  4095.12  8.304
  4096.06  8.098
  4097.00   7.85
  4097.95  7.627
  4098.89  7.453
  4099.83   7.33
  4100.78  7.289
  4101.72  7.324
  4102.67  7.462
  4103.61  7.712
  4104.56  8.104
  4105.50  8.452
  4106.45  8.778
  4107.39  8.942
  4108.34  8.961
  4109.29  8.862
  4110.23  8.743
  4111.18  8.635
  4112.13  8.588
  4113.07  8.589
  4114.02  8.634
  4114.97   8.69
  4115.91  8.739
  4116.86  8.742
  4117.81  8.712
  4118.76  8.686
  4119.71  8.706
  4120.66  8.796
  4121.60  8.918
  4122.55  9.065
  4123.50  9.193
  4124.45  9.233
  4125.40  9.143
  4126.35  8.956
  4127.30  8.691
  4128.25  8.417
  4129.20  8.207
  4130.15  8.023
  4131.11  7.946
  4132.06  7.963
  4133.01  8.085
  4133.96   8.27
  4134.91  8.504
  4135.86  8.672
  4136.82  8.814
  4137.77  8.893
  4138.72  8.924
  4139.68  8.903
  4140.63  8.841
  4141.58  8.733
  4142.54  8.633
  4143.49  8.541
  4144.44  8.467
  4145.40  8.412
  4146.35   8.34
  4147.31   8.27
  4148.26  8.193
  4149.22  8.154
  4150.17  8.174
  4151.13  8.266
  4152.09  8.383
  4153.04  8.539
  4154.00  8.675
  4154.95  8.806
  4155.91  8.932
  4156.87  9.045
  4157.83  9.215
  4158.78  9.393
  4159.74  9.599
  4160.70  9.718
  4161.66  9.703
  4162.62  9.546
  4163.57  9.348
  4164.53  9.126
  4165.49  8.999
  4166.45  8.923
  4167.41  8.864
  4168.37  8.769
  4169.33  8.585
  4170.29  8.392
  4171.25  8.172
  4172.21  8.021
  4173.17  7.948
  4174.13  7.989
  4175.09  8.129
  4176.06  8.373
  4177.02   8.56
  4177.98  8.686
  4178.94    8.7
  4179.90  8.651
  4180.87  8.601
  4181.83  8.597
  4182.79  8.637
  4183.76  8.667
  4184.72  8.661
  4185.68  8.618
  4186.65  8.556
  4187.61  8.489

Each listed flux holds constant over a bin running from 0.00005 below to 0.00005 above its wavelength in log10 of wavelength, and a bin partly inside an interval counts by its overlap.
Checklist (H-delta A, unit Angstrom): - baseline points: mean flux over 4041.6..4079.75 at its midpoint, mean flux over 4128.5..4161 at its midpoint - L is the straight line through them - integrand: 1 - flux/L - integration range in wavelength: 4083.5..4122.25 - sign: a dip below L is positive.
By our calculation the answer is -1.2 Angstrom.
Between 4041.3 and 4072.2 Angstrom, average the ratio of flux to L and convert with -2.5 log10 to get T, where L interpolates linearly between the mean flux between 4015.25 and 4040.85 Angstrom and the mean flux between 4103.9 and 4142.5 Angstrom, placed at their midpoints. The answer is 0.09 mag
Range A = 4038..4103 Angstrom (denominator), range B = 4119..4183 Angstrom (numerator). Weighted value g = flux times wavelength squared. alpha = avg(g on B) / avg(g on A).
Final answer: 1.07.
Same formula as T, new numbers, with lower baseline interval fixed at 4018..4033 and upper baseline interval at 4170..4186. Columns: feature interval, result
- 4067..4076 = 0.08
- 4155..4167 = -0.10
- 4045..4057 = 0.07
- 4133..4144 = -0.01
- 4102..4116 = 0.02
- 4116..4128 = -0.03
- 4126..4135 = 0.04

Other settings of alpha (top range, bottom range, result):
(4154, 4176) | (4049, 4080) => 1.12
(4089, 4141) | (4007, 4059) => 1.02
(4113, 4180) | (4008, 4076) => 1.07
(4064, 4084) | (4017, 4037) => 0.97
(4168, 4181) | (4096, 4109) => 1.09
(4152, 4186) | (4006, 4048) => 1.08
